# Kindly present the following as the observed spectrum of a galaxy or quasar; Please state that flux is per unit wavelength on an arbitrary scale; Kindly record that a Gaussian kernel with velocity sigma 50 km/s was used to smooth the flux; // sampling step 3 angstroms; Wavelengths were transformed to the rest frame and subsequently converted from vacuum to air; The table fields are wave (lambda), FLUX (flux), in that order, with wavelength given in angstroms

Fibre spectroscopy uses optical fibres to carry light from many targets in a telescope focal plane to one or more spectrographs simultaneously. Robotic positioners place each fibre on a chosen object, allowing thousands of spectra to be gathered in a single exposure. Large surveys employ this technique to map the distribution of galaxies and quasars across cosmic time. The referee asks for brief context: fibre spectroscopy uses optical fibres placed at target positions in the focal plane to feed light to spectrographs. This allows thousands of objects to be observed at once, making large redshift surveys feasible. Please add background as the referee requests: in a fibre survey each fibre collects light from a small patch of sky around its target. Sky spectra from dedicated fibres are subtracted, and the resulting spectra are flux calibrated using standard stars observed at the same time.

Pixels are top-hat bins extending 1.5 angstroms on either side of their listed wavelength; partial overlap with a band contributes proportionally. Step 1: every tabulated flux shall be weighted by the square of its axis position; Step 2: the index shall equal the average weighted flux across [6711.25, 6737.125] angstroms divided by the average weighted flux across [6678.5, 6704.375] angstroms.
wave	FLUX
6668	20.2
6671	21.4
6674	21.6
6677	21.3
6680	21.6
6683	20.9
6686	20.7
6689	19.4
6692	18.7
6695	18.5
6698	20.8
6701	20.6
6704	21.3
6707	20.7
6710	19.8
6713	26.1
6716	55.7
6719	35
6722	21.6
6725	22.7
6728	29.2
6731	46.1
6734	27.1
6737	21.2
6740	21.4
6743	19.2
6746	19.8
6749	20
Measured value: 1.6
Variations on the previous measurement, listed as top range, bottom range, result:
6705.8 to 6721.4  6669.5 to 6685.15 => 1.47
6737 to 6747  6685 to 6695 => 1.06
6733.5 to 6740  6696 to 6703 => 1.13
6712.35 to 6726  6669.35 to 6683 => 1.56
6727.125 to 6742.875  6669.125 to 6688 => 1.35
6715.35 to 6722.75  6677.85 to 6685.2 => 1.76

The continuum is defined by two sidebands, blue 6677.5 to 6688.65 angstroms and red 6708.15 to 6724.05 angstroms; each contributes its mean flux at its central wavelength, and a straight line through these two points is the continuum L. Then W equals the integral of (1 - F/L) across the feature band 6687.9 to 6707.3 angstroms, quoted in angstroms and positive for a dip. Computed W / 4.1 angstroms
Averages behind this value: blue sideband 20.9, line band 20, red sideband 31.1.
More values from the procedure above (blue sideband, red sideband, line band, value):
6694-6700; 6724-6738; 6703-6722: -3.64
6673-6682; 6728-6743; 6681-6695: 1.72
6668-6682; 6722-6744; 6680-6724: -0.49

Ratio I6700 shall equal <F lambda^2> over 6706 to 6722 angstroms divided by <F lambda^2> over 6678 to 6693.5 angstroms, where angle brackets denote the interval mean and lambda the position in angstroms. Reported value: 1.53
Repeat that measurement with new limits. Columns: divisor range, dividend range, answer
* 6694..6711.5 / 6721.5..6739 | 1.40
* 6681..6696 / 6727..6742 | 1.47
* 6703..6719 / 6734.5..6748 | 0.71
